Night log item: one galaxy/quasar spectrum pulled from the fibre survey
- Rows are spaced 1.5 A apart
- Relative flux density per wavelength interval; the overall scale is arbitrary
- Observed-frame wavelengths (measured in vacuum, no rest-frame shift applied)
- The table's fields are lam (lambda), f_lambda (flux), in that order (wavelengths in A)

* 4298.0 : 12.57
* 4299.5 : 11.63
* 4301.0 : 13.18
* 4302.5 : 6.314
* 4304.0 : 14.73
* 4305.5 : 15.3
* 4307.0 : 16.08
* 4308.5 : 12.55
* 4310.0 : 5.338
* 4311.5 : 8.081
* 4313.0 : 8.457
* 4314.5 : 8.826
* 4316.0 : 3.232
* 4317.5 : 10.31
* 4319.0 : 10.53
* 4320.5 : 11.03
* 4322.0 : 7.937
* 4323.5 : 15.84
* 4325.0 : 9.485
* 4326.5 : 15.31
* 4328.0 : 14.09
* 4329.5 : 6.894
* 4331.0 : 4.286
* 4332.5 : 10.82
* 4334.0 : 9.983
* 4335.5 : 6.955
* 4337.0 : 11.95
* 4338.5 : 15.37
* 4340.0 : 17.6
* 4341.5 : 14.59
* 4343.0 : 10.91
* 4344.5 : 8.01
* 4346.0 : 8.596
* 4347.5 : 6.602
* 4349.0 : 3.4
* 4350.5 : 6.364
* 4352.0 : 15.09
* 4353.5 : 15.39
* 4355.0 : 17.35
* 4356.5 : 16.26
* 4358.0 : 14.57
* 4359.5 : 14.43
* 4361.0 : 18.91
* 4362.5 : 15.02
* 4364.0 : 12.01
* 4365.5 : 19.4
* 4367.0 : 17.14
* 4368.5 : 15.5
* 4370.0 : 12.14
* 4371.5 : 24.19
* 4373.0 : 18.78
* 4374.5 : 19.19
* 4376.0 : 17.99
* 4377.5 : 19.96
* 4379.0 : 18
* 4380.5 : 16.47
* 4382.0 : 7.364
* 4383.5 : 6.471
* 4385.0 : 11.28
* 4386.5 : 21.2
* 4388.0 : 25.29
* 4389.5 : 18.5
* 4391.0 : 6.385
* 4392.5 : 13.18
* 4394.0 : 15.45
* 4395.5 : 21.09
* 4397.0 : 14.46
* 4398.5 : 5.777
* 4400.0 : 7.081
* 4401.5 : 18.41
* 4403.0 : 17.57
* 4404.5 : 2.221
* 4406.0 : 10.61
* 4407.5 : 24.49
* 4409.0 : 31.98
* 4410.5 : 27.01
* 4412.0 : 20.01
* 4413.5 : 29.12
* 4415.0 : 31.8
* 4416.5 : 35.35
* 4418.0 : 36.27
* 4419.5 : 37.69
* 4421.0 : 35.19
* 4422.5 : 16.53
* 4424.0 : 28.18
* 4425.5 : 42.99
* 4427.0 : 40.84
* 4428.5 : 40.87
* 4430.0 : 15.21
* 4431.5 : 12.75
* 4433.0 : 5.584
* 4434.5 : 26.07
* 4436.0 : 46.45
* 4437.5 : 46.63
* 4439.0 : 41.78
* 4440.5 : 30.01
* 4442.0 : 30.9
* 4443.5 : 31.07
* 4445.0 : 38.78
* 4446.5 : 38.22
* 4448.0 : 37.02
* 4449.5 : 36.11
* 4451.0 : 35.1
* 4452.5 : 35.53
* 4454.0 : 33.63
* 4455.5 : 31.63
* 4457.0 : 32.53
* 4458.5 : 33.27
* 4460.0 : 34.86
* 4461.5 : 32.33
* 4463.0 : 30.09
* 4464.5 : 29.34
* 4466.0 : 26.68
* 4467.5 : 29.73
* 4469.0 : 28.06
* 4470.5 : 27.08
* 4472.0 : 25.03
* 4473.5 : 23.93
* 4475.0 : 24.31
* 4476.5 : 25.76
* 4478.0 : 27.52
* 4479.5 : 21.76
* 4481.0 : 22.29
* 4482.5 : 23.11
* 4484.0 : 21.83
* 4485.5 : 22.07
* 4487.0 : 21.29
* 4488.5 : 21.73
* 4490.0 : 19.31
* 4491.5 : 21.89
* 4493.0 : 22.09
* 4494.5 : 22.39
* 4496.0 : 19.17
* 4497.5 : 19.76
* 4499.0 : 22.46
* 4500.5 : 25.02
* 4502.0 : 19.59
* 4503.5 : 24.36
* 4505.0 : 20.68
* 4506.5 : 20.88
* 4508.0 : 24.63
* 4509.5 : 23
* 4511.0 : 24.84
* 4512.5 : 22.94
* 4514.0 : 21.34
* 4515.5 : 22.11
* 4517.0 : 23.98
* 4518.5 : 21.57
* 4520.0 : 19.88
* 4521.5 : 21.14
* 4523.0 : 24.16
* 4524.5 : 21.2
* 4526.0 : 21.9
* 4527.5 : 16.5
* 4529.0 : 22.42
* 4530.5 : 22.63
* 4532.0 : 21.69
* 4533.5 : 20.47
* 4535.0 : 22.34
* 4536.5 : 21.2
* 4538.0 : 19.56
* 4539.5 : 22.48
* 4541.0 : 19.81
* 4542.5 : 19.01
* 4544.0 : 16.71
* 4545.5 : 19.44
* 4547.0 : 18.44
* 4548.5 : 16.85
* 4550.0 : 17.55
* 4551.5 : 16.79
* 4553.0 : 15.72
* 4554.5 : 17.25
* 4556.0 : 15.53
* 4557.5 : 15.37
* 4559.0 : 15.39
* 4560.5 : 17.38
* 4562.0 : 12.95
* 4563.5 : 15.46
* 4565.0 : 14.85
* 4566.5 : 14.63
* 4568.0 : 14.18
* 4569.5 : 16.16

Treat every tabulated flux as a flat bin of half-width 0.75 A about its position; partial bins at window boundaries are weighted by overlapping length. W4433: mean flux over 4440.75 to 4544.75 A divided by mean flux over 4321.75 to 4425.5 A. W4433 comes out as 1.5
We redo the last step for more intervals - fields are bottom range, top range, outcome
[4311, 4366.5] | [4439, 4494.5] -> 2.49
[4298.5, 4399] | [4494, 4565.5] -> 1.55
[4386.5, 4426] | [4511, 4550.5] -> 0.95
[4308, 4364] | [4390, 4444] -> 2.24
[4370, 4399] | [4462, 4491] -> 1.57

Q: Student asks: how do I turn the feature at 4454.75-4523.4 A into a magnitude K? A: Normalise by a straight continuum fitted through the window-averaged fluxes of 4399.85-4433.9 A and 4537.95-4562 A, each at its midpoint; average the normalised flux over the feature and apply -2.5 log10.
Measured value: -0.164 mag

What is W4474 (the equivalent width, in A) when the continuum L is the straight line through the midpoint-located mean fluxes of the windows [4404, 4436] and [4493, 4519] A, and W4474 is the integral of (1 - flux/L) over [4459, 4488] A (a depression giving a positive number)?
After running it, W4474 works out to -2.5 A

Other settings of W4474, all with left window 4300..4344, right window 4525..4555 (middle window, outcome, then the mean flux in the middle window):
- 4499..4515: -4.0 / 22.7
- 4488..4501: -2.8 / 21.5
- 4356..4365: -2.1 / 15.3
